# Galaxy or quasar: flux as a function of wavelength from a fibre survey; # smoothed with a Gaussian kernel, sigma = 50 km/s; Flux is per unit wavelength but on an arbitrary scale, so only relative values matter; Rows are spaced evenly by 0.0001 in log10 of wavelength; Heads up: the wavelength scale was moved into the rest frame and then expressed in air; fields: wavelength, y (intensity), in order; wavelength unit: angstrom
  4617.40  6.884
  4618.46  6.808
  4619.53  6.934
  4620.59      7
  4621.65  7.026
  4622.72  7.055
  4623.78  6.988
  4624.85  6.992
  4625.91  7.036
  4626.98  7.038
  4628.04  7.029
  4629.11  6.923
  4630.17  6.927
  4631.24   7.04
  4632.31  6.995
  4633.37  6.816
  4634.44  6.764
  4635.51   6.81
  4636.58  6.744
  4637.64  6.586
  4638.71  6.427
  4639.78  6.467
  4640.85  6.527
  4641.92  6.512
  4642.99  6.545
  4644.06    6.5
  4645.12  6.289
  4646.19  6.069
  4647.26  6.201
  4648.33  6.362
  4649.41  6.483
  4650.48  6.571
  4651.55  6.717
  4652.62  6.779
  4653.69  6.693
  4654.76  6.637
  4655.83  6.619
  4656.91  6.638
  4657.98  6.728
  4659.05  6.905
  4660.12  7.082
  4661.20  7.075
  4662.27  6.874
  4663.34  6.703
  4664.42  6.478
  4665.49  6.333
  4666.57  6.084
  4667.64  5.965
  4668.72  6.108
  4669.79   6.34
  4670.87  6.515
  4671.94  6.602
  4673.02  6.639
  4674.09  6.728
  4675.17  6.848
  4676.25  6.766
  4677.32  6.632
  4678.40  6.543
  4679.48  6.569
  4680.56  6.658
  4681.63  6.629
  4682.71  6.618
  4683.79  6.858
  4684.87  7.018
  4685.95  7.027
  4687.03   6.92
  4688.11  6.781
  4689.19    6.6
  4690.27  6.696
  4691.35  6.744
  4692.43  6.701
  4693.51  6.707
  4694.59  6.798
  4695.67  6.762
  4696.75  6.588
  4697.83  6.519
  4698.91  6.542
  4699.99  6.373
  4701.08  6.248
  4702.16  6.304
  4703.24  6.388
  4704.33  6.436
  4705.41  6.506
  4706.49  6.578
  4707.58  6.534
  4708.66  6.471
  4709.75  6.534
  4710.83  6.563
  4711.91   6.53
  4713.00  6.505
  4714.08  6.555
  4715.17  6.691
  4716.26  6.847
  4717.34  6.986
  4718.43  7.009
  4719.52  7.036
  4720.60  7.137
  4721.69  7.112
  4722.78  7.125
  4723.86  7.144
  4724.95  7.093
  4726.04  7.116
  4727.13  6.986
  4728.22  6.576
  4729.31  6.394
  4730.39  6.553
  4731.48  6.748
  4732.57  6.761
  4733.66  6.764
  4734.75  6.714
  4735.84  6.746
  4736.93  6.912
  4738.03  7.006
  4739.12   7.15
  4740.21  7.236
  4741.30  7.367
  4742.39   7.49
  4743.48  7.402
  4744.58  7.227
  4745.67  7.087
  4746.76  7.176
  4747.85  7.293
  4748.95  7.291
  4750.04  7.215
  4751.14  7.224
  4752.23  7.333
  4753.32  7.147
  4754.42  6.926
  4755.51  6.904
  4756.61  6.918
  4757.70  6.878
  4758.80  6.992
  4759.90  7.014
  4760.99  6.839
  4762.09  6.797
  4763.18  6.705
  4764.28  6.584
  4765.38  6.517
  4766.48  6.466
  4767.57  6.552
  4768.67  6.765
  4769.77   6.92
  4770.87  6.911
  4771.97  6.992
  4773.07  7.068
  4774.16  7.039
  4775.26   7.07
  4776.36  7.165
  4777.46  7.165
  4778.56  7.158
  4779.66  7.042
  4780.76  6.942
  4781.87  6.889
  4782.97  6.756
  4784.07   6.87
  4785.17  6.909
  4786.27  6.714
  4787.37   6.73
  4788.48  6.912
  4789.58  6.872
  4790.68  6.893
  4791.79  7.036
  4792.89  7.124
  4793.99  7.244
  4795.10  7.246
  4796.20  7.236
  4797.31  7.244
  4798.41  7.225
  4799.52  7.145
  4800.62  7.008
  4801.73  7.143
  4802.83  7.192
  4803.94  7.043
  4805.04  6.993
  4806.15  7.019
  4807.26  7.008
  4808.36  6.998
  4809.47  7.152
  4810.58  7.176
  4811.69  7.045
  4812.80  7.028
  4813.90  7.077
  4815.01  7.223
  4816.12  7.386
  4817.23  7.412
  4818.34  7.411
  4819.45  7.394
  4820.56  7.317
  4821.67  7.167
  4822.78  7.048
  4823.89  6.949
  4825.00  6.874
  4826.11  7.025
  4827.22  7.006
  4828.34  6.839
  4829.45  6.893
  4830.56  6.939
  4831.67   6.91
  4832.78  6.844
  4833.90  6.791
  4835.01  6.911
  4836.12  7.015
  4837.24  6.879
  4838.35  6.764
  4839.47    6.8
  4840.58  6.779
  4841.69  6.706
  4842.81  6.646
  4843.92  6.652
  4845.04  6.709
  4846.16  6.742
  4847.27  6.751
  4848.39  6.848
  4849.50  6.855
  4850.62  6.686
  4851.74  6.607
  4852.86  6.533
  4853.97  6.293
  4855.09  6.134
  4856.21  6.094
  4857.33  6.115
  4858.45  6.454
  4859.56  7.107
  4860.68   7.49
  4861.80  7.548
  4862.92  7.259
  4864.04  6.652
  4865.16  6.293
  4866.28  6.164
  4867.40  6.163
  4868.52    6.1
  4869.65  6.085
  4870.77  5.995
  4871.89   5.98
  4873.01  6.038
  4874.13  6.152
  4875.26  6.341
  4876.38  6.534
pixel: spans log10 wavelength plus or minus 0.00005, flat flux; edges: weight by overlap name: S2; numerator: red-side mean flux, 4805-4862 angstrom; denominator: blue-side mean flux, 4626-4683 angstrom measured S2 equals 1.04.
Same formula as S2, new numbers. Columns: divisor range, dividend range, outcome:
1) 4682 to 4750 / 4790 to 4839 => 1.04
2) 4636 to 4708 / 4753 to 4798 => 1.05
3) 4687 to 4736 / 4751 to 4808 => 1.04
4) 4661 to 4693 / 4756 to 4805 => 1.05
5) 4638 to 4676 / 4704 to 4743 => 1.04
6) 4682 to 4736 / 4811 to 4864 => 1.03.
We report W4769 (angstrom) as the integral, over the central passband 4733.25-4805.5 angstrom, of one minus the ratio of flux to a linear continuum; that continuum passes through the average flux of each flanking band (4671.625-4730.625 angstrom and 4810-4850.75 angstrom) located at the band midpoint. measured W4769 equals -1.76 angstrom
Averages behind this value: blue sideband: 6.71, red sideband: 6.96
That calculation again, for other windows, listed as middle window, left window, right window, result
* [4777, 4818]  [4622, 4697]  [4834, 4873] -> -2.7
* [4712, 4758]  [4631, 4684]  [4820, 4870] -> -2.3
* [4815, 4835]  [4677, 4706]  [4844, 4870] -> -1.4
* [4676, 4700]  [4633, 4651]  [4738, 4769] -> 0.0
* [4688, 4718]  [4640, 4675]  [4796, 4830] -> 0.6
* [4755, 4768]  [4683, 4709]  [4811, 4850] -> 0.1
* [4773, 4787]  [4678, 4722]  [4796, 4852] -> -0.2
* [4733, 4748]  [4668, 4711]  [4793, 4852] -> -0.8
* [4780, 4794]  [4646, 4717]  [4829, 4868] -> -0.5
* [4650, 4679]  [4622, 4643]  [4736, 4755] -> 1.3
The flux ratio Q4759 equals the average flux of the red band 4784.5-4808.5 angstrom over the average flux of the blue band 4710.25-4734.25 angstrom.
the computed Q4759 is 1.03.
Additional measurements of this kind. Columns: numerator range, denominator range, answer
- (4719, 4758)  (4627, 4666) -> 1.06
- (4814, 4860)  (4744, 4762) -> 0.97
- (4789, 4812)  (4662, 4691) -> 1.07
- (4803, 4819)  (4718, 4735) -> 1.04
